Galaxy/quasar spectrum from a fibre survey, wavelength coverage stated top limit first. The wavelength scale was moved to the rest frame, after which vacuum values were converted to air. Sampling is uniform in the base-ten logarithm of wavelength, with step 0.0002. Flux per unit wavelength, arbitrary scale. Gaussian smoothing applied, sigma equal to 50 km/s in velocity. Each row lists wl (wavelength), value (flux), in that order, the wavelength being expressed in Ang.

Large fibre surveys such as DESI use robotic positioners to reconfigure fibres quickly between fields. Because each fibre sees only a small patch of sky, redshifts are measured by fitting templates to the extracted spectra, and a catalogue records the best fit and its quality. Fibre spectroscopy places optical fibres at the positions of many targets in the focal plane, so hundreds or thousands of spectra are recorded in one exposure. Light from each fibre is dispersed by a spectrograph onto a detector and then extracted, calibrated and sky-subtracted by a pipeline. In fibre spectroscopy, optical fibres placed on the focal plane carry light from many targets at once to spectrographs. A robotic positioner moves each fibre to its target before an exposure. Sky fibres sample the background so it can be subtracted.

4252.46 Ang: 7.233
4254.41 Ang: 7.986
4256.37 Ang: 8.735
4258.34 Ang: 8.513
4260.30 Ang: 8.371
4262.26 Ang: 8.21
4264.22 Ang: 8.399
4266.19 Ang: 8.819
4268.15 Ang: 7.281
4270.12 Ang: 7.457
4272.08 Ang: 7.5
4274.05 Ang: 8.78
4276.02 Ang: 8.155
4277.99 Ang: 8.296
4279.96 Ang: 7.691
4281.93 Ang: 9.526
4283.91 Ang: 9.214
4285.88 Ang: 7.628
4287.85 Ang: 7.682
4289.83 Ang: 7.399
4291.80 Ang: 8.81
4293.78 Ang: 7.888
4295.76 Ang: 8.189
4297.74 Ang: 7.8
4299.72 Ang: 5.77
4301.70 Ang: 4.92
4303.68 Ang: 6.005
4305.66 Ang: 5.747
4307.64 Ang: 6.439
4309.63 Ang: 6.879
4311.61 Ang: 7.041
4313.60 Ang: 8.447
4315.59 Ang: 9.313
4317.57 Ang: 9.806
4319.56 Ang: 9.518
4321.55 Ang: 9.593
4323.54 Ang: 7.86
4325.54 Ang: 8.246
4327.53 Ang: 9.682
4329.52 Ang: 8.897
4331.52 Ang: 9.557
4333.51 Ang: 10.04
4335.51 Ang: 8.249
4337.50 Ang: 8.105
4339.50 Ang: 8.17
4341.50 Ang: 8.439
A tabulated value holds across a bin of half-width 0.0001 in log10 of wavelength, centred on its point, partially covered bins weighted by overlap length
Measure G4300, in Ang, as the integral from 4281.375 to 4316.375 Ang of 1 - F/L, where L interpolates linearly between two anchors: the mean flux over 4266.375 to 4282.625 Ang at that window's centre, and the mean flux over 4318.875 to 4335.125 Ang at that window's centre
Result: 4.6 Ang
